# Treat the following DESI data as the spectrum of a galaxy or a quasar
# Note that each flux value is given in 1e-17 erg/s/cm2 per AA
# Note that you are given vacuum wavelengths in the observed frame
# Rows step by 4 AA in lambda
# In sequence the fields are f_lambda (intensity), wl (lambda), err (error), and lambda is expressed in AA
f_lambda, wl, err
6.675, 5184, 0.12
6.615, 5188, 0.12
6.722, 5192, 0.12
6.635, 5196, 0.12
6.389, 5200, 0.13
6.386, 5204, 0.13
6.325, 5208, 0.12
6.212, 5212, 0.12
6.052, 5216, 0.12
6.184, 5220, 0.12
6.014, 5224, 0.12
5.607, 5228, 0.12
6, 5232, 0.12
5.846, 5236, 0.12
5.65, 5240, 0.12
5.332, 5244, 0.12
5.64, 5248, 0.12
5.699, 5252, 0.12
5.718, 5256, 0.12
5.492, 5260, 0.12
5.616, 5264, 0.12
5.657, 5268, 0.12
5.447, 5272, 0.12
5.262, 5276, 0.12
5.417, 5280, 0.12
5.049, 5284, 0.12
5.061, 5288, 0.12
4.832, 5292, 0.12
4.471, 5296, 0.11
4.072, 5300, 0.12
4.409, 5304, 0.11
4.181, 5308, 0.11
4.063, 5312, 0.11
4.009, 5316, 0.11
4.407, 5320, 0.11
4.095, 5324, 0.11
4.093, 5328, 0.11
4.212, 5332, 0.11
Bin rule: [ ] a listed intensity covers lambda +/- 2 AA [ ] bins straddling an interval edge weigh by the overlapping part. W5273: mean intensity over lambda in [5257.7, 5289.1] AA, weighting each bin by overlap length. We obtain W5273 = 5.39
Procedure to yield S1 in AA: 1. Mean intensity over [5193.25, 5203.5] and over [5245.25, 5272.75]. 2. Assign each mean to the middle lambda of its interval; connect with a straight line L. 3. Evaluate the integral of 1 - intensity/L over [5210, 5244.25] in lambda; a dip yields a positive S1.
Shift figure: 1.0 AA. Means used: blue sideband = 6.51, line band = 5.91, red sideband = 5.61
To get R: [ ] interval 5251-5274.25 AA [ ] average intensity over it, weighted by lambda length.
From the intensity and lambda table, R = 5.6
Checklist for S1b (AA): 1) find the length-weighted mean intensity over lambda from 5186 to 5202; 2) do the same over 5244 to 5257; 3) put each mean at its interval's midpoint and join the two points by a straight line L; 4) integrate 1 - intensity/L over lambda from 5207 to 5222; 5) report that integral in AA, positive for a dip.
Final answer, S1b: 0.1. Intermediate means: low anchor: 6.59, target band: 6.18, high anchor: 5.63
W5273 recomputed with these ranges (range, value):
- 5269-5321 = 4.69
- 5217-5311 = 5.33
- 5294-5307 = 4.31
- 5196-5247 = 6.02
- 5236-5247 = 5.57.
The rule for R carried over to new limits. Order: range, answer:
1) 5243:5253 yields 5.57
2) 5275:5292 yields 5.15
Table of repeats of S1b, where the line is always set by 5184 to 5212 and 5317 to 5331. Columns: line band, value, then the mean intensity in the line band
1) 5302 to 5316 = 0.9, 4.19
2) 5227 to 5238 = 0.1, 5.84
